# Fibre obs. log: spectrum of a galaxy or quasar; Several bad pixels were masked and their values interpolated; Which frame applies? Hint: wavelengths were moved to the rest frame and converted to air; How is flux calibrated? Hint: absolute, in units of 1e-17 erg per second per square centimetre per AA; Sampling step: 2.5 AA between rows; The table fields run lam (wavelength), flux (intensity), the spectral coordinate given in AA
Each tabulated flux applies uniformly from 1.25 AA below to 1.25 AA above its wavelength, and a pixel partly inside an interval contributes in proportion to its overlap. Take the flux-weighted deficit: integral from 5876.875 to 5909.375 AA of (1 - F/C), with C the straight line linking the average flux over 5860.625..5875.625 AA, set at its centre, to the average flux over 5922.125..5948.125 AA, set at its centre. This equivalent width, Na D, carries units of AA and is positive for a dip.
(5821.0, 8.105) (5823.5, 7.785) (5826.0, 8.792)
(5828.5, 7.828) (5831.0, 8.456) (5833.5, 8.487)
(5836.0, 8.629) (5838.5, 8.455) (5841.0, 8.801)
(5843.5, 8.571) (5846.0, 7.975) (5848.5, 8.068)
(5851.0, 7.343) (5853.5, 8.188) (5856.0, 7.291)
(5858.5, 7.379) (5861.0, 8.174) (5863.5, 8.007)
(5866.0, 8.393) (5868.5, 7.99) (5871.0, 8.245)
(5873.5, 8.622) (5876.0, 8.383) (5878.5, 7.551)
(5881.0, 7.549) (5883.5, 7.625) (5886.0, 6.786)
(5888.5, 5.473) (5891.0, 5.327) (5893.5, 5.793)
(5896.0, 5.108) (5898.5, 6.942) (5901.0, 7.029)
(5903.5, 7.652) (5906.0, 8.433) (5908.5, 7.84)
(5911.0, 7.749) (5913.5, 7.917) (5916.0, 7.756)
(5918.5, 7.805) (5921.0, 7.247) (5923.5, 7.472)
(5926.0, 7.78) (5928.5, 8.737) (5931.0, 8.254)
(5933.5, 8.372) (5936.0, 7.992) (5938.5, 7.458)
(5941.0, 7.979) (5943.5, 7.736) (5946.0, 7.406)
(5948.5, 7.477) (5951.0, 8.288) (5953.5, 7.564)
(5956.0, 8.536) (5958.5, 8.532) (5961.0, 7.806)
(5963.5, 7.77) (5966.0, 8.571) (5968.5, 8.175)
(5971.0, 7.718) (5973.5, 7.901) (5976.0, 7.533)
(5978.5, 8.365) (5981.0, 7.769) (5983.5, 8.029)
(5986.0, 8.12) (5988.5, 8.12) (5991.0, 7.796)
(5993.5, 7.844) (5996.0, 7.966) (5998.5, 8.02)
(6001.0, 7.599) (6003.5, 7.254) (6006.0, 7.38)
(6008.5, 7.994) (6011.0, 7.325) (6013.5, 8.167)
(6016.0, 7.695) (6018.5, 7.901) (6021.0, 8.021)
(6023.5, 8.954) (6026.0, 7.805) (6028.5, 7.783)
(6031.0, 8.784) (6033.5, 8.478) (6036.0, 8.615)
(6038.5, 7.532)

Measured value 5.0 AA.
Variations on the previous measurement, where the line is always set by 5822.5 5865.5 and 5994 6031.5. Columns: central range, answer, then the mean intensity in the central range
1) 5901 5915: 0.4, 7.84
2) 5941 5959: 0.2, 7.91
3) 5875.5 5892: 2.4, 6.92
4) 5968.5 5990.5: 0.0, 7.95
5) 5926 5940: -0.2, 8.13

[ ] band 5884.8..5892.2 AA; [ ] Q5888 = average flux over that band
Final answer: 5.86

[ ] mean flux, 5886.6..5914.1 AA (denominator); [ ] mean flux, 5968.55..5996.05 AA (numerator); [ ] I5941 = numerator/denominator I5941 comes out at 1.16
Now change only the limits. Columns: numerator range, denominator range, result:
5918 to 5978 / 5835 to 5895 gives 1.03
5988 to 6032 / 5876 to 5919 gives 1.11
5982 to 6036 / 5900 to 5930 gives 1.02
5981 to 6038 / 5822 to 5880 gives 0.98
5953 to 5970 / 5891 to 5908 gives 1.21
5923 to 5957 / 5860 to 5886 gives 0.99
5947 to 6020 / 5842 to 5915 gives 1.05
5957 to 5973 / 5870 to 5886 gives 1.02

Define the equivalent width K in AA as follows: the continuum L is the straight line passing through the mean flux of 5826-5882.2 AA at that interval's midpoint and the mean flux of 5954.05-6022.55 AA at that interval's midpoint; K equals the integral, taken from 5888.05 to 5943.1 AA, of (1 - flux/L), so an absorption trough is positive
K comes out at 4.3 AA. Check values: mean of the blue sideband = 8.12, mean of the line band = 7.4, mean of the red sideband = 7.92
